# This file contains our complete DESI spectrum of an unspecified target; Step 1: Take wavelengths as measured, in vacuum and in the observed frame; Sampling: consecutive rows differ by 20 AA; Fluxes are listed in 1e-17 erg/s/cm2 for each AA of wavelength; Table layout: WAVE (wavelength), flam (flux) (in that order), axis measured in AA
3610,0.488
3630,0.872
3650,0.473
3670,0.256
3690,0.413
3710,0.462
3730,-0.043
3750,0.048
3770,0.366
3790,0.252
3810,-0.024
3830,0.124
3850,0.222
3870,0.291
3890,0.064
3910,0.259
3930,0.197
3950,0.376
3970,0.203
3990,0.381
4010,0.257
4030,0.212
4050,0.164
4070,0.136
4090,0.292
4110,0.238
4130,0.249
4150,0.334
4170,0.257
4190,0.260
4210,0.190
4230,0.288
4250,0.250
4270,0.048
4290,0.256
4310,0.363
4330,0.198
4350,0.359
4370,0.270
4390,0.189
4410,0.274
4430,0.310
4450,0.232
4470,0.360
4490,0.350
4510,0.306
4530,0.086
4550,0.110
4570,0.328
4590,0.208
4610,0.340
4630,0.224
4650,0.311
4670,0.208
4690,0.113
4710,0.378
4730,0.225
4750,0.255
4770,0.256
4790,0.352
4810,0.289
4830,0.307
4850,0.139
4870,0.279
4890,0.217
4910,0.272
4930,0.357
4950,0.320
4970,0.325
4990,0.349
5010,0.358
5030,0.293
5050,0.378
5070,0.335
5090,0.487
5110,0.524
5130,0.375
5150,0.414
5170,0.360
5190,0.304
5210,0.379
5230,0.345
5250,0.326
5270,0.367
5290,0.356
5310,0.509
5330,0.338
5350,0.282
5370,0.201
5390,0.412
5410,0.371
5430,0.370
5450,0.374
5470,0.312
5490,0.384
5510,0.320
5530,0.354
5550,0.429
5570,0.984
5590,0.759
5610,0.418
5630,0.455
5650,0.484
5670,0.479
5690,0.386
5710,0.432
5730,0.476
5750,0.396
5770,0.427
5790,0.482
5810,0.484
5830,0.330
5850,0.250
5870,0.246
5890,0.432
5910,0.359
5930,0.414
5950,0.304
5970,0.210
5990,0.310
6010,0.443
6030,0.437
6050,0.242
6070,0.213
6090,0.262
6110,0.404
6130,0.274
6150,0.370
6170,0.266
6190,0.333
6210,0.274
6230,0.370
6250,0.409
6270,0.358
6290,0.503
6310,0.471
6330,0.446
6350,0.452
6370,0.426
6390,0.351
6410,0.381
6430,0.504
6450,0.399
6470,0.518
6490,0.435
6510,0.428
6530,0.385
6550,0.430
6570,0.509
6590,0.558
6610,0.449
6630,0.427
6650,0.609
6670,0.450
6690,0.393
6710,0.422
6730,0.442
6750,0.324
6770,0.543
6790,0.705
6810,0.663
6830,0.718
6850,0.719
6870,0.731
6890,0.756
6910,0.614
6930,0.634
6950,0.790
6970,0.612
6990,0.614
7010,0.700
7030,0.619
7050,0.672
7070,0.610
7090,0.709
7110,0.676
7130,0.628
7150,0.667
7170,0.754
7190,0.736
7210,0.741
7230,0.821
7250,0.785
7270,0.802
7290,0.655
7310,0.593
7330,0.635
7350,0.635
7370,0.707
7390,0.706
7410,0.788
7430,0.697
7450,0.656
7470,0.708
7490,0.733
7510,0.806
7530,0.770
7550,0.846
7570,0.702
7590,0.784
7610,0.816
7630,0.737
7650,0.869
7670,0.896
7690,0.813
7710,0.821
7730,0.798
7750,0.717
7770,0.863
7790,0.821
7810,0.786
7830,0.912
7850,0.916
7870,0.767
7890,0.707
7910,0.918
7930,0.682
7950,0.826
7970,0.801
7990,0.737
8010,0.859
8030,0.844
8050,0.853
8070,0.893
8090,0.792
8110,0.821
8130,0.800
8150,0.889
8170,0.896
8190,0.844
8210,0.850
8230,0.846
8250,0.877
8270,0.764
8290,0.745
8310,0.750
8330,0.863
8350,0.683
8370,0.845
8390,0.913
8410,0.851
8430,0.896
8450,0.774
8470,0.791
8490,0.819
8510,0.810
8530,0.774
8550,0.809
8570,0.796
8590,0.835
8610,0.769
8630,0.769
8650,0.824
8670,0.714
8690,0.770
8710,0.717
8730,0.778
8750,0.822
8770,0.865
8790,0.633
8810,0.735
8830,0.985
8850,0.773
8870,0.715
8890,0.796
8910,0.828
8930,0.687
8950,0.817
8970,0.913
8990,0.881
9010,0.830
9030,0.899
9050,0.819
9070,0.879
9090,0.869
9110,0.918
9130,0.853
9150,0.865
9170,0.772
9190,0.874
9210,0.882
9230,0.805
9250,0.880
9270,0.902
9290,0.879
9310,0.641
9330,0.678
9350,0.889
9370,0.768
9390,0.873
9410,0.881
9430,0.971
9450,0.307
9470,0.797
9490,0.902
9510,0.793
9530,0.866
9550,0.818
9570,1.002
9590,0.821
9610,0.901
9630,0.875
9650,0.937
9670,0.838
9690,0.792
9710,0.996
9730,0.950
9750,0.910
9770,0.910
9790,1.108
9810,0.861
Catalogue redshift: 0.698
